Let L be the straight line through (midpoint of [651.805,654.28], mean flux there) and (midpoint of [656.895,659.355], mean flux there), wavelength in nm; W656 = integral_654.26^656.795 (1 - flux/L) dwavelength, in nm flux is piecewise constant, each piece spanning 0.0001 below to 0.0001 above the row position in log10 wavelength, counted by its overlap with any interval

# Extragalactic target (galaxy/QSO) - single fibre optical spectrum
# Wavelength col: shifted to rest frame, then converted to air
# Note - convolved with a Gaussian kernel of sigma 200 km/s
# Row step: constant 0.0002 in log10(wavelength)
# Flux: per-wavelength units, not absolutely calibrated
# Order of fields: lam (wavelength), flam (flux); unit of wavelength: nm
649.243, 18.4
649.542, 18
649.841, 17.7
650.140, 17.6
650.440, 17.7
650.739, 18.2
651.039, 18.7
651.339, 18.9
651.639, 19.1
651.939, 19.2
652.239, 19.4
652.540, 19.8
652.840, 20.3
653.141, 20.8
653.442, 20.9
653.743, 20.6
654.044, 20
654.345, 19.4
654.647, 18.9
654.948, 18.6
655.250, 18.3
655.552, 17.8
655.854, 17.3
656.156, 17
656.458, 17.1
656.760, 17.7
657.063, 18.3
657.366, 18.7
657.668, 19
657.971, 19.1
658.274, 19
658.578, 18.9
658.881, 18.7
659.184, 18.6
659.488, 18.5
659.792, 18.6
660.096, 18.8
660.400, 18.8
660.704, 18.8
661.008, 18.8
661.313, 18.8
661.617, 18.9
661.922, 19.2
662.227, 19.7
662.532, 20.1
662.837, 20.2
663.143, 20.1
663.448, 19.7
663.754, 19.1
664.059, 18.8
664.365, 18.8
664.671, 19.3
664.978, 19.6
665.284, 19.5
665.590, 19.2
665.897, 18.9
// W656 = 0.19 nm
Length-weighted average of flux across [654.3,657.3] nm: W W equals 18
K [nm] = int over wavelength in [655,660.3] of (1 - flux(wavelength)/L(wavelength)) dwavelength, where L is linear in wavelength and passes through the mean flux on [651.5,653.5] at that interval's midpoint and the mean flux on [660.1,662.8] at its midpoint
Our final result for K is 0.31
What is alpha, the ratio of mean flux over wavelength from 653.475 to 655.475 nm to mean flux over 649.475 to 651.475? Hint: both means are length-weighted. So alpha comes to 1.07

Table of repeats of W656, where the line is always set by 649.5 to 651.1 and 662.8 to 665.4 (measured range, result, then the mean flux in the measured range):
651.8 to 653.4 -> -0.16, 20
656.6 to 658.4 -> 0.01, 18.6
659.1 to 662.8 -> 0.01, 19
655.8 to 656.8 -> 0.07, 17.2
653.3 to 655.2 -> -0.13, 19.7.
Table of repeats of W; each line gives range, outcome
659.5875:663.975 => 19.2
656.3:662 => 18.6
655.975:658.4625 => 18.2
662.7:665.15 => 19.4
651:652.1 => 19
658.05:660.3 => 18.7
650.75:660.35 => 18.9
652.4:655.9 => 19.5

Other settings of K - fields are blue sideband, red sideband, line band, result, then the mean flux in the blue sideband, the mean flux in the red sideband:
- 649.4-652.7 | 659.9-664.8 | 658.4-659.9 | 0.03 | 18.6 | 19.2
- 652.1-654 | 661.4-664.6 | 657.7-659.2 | 0.07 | 20.3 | 19.4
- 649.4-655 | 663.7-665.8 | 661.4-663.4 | -0.05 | 19.2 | 19.2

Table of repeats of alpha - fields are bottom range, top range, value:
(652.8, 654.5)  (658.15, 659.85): 0.92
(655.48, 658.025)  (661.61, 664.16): 1.09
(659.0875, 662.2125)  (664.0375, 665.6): 1.02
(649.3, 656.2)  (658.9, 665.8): 1.01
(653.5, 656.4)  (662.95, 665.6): 1.04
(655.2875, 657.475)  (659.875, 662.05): 1.07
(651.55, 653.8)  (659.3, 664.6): 0.96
